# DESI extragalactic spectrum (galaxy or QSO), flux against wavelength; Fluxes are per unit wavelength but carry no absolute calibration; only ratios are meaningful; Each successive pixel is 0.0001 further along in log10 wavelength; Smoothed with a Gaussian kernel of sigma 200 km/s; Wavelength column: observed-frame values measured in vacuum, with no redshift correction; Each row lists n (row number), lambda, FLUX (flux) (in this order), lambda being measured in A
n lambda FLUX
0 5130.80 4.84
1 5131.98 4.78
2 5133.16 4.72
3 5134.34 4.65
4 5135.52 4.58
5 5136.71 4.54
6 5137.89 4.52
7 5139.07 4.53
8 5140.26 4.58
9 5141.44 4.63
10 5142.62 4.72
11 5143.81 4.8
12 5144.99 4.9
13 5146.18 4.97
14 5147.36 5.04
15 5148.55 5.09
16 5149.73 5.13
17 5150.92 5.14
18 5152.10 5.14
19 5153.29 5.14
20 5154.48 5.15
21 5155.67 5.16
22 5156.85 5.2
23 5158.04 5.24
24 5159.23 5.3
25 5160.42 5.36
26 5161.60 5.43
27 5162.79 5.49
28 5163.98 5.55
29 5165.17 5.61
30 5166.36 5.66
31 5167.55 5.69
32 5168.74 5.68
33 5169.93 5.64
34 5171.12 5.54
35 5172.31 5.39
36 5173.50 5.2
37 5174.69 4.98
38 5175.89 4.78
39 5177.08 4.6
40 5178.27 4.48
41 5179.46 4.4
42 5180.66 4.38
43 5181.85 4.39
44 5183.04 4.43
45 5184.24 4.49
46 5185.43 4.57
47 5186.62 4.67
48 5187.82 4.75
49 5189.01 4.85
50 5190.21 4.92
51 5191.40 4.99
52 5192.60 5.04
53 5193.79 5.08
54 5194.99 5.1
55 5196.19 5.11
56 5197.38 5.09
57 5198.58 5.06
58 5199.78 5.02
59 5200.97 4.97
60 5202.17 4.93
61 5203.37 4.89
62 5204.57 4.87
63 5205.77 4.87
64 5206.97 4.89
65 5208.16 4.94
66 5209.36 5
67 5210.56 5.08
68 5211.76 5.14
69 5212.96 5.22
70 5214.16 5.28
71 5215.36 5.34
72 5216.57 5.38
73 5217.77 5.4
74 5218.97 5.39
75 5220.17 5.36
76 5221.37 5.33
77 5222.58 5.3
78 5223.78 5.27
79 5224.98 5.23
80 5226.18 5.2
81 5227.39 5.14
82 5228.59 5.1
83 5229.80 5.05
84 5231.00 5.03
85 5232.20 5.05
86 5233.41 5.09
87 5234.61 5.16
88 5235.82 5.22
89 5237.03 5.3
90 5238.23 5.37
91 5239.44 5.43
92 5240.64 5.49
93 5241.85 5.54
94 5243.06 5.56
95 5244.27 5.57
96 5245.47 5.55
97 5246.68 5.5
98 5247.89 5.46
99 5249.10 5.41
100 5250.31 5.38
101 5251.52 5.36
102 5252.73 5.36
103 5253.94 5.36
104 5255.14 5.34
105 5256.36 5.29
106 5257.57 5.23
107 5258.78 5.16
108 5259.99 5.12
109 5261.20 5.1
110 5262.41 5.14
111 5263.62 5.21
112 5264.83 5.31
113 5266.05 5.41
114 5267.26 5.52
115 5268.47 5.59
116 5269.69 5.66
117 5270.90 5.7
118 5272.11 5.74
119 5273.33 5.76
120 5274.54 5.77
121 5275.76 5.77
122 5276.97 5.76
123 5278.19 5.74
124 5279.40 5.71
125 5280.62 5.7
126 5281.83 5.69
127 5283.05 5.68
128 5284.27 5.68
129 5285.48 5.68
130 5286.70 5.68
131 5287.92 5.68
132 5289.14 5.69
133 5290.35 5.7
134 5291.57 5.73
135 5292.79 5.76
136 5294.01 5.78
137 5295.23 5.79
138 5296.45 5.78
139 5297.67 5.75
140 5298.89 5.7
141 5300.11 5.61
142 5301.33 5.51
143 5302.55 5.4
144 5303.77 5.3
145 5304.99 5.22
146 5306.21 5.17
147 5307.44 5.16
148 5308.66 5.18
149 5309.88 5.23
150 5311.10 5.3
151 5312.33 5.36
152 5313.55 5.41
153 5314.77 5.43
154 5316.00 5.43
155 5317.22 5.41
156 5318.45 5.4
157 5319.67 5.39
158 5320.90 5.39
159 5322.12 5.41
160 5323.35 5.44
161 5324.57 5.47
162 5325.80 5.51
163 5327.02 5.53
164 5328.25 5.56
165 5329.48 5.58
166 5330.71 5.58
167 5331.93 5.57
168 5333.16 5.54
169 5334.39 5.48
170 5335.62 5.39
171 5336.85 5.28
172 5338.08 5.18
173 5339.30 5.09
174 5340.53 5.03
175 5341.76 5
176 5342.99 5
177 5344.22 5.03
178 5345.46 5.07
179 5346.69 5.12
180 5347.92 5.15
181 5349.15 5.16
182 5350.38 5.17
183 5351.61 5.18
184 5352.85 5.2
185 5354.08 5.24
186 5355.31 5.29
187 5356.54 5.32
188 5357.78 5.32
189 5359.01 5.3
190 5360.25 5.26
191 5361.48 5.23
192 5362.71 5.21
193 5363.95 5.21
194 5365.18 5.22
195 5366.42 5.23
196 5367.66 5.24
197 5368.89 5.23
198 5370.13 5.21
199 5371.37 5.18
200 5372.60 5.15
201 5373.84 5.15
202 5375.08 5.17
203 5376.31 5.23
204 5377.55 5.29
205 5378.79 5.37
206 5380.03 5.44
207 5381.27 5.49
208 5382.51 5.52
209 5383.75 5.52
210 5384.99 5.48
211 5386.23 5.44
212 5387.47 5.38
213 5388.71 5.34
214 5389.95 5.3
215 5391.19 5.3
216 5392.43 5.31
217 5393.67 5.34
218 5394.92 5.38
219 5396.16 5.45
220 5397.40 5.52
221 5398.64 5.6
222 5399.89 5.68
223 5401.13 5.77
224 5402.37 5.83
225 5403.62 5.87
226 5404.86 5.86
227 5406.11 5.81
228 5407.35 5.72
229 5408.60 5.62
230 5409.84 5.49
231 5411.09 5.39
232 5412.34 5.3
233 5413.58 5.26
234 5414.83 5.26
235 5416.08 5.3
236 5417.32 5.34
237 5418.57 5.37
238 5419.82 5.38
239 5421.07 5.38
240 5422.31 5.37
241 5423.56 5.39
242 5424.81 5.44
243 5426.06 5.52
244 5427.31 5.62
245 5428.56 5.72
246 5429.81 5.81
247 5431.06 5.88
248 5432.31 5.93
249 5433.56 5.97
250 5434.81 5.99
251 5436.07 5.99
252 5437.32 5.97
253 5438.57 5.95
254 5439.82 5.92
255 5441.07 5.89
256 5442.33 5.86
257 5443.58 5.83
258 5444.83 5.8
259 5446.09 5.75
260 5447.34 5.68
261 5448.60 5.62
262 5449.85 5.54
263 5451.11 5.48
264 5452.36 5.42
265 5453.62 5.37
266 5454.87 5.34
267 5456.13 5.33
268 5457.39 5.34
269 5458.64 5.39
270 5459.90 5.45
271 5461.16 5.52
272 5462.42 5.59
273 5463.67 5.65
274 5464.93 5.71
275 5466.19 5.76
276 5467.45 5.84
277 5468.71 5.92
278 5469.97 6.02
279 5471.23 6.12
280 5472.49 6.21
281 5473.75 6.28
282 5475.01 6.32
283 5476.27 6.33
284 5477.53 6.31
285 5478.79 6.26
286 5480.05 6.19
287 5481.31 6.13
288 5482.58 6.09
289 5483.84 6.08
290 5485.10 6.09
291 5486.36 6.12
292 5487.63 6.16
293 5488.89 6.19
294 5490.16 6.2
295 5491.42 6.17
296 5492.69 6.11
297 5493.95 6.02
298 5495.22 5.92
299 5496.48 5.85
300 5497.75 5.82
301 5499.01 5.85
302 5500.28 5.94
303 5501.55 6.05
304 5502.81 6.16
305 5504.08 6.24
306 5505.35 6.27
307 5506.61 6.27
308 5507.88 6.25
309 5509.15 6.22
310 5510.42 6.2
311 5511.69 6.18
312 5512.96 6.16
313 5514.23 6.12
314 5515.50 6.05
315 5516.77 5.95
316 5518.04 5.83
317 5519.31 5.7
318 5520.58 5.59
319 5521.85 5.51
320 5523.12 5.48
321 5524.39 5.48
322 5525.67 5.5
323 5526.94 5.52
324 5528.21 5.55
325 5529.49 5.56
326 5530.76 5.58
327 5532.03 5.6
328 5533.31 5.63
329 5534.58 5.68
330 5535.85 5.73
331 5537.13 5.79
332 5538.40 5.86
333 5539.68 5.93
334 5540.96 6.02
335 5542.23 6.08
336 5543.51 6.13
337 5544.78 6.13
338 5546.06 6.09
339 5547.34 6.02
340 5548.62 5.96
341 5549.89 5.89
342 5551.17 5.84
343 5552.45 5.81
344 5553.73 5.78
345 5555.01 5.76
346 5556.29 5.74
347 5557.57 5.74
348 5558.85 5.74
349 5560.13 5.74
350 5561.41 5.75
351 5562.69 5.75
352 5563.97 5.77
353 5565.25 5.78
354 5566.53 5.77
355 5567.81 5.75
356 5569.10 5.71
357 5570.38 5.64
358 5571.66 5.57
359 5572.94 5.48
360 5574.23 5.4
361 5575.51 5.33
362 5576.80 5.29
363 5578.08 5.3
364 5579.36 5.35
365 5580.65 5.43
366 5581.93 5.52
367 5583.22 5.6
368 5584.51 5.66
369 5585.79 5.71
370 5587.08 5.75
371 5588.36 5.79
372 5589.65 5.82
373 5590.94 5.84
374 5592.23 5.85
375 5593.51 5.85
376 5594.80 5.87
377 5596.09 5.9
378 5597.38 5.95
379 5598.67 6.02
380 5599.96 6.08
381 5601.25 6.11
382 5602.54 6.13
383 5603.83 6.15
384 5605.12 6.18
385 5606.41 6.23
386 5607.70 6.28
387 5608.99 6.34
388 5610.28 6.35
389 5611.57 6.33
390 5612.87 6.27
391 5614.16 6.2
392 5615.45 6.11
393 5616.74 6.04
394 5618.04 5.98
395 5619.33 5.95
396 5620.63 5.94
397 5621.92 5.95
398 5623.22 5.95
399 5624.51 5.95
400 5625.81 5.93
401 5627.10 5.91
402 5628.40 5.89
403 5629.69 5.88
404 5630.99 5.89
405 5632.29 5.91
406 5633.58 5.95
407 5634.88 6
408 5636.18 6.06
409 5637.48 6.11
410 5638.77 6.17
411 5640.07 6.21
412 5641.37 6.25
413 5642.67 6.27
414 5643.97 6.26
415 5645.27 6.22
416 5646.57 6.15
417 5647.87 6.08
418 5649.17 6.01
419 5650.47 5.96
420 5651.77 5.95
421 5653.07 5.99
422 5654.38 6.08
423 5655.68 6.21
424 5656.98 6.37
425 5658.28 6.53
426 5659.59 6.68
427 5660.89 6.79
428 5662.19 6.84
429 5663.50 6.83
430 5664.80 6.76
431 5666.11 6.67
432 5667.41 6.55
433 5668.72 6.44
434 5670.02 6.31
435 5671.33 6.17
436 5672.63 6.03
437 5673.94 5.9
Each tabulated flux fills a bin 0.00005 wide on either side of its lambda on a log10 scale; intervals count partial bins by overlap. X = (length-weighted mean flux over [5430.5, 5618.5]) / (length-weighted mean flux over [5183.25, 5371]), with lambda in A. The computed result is 1.1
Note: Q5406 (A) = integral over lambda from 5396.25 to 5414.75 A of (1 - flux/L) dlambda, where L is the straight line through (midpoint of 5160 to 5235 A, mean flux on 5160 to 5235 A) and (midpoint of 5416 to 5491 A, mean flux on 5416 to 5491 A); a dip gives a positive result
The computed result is 0.2 A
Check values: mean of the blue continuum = 5.08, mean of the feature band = 5.61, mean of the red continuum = 5.8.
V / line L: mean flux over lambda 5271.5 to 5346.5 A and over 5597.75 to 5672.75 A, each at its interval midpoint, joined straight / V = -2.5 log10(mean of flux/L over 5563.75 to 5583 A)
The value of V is 0.10 mag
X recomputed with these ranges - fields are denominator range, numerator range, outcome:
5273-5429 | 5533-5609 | 1.07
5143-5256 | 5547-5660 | 1.15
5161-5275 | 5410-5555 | 1.12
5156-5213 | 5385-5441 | 1.11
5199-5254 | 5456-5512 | 1.15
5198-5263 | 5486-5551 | 1.13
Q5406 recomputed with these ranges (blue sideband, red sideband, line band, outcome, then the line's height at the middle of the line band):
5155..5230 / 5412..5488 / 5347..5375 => 1.6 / 5.53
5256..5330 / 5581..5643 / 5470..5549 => -1.9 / 5.84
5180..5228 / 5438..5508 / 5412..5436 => 0.8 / 5.74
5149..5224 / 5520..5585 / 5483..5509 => -2.3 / 5.6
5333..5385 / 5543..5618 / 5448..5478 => -1.2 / 5.53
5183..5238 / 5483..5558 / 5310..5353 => 0.6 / 5.4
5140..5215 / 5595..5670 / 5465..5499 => -1.7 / 5.8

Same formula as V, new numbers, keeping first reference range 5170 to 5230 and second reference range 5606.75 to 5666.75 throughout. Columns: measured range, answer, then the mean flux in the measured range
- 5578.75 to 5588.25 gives 0.085 mag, 5.59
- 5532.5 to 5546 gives 0.003 mag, 5.9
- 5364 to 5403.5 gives 0.023 mag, 5.38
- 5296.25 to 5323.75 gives -0.021 mag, 5.4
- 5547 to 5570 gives 0.034 mag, 5.79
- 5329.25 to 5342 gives 0.005 mag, 5.34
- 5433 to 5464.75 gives 0.002 mag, 5.66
